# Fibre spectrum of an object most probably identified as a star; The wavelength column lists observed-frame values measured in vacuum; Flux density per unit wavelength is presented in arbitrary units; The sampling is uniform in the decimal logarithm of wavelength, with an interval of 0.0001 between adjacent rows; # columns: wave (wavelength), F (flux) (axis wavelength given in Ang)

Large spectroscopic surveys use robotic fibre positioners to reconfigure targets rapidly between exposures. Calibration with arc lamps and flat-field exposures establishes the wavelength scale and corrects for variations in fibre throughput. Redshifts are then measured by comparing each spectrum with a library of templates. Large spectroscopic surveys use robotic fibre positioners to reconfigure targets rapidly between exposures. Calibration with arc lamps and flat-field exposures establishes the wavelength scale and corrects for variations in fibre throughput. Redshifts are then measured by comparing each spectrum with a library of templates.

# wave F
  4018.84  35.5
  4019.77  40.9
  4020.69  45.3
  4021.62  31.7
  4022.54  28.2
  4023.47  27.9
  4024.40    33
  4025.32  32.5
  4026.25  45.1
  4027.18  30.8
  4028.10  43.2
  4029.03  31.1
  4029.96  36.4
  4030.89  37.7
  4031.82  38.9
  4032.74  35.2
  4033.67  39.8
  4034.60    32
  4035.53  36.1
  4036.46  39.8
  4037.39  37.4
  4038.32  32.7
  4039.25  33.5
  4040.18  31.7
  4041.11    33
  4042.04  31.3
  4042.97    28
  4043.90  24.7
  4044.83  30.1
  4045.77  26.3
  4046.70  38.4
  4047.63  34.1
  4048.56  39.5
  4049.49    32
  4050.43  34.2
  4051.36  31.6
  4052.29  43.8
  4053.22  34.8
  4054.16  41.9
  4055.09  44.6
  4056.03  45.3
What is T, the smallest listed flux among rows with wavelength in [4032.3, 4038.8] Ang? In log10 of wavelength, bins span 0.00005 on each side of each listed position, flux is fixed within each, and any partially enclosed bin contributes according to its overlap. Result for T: 32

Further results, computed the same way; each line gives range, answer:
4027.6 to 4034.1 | 31.1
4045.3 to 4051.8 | 26.3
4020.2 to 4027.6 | 27.9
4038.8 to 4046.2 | 24.7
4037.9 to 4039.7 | 32.7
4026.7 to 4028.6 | 30.8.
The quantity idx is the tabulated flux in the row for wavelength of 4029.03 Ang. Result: 31.1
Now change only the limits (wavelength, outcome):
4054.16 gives 41.9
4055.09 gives 44.6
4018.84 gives 35.5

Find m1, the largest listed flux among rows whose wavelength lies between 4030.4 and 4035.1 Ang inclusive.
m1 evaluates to 39.8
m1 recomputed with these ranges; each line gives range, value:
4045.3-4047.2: 38.4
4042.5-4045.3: 30.1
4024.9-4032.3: 45.1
